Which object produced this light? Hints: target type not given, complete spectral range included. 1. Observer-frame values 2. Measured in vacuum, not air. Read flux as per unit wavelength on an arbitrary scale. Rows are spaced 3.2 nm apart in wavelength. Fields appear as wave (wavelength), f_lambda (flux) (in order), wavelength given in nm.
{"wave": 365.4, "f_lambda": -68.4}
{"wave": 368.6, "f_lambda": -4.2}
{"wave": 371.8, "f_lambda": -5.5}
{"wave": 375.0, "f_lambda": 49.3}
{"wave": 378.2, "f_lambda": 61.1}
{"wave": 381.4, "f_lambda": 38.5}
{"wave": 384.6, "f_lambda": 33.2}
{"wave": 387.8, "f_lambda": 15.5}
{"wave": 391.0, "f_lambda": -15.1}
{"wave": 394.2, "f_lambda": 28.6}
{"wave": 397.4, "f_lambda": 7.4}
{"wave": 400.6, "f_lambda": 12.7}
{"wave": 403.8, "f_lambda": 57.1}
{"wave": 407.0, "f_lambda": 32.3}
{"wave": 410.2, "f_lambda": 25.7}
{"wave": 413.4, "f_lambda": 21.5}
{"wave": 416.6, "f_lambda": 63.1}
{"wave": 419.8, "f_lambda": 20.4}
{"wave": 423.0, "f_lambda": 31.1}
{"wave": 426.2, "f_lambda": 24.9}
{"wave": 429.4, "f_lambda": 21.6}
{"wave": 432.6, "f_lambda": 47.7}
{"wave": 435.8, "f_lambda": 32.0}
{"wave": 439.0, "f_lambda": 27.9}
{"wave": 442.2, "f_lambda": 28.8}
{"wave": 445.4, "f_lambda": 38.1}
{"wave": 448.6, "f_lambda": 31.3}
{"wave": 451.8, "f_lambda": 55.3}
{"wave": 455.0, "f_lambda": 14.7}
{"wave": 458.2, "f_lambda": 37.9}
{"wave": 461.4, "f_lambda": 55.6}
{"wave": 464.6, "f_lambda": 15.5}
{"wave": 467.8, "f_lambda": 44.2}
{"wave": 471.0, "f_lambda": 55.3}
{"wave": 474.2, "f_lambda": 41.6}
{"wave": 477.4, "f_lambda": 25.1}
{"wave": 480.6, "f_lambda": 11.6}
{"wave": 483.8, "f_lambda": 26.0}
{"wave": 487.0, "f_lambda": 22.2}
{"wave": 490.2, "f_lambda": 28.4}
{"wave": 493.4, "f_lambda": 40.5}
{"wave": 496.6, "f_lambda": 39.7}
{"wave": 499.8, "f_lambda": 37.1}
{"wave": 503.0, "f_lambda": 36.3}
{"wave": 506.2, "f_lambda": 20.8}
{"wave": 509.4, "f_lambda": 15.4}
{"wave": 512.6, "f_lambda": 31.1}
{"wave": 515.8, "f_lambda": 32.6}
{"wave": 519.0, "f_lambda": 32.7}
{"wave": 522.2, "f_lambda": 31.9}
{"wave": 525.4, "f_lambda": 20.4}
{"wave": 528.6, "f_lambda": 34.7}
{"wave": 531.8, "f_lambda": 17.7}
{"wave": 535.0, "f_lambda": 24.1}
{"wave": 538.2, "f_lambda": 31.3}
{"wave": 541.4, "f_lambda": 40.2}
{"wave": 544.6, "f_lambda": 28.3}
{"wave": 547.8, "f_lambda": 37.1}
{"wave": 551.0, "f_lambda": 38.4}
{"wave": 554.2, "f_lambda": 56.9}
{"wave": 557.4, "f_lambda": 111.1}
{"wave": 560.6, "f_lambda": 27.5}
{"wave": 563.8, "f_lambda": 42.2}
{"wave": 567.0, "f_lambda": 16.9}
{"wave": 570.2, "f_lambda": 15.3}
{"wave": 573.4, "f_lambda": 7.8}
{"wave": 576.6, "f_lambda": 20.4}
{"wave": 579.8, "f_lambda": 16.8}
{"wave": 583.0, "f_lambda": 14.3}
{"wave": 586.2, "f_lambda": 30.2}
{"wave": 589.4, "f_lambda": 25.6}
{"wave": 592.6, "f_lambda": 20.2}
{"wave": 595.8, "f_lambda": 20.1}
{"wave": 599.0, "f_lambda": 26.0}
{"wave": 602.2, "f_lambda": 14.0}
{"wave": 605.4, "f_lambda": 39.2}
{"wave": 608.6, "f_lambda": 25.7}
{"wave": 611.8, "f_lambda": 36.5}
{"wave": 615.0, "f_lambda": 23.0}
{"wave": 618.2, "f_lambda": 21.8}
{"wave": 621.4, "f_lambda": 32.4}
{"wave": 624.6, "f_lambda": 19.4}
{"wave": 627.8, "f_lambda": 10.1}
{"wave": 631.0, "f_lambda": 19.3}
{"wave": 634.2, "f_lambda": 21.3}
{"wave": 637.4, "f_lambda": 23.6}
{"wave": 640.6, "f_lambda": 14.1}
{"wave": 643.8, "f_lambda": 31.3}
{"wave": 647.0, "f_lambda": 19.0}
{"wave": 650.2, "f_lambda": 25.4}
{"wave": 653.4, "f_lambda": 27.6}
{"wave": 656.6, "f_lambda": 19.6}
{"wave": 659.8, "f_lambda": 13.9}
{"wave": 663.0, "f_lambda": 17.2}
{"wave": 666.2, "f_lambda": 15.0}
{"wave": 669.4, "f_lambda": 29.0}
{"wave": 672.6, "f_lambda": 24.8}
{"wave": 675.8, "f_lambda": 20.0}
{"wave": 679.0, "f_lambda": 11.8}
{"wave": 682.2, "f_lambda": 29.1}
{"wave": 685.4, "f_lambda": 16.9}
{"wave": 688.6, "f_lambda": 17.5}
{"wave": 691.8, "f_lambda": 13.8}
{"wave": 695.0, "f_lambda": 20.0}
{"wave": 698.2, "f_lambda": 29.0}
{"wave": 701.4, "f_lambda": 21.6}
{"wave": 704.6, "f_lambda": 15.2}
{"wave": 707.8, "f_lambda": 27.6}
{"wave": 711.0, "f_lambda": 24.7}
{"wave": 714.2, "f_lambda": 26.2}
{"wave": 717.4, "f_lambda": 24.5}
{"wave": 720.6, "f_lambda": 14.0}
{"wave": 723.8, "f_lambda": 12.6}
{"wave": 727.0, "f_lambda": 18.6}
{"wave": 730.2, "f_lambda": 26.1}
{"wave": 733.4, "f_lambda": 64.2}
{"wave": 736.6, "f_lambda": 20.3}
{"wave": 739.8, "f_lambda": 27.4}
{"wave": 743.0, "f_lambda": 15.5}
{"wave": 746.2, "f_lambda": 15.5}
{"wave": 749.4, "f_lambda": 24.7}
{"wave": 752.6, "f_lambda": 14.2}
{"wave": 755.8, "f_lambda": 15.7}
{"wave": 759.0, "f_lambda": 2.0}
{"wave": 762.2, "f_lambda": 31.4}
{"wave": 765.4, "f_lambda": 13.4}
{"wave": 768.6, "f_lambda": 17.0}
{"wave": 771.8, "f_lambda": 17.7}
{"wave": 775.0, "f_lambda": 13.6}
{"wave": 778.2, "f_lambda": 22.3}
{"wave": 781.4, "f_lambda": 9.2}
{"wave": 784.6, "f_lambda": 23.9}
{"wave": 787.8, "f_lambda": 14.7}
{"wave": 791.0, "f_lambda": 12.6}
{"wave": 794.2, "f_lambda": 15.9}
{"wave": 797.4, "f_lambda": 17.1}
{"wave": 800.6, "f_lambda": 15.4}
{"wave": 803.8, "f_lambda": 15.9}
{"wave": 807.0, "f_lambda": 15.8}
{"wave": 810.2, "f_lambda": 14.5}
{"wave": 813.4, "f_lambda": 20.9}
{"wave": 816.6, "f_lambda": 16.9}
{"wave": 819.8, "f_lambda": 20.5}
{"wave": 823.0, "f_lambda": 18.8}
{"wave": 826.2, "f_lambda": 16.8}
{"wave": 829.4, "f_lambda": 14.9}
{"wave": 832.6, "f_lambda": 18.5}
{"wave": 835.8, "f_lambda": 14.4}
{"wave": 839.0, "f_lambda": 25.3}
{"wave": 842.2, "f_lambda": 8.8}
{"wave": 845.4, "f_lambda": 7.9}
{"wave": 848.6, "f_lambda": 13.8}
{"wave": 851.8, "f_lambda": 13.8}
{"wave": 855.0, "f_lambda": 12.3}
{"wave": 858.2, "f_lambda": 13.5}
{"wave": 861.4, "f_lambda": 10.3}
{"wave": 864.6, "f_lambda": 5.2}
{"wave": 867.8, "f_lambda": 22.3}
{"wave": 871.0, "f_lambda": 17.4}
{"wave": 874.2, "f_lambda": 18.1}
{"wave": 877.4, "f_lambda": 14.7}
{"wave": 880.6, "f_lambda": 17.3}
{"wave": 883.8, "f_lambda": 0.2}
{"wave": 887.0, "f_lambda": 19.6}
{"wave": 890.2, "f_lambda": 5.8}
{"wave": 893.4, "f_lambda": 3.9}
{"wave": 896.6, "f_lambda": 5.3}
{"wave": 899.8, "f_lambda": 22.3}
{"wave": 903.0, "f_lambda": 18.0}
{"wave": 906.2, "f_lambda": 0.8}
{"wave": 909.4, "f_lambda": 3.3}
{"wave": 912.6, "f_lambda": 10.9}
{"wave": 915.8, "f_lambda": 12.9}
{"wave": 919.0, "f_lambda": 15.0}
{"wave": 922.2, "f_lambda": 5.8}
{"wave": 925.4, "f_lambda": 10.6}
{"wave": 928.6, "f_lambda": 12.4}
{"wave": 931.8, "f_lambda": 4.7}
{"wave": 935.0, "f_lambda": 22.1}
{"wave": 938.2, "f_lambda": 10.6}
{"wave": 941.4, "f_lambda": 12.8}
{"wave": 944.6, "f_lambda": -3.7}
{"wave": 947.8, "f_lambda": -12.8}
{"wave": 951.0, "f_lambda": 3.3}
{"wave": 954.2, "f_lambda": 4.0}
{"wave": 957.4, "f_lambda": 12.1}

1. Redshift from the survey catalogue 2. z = 0.115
